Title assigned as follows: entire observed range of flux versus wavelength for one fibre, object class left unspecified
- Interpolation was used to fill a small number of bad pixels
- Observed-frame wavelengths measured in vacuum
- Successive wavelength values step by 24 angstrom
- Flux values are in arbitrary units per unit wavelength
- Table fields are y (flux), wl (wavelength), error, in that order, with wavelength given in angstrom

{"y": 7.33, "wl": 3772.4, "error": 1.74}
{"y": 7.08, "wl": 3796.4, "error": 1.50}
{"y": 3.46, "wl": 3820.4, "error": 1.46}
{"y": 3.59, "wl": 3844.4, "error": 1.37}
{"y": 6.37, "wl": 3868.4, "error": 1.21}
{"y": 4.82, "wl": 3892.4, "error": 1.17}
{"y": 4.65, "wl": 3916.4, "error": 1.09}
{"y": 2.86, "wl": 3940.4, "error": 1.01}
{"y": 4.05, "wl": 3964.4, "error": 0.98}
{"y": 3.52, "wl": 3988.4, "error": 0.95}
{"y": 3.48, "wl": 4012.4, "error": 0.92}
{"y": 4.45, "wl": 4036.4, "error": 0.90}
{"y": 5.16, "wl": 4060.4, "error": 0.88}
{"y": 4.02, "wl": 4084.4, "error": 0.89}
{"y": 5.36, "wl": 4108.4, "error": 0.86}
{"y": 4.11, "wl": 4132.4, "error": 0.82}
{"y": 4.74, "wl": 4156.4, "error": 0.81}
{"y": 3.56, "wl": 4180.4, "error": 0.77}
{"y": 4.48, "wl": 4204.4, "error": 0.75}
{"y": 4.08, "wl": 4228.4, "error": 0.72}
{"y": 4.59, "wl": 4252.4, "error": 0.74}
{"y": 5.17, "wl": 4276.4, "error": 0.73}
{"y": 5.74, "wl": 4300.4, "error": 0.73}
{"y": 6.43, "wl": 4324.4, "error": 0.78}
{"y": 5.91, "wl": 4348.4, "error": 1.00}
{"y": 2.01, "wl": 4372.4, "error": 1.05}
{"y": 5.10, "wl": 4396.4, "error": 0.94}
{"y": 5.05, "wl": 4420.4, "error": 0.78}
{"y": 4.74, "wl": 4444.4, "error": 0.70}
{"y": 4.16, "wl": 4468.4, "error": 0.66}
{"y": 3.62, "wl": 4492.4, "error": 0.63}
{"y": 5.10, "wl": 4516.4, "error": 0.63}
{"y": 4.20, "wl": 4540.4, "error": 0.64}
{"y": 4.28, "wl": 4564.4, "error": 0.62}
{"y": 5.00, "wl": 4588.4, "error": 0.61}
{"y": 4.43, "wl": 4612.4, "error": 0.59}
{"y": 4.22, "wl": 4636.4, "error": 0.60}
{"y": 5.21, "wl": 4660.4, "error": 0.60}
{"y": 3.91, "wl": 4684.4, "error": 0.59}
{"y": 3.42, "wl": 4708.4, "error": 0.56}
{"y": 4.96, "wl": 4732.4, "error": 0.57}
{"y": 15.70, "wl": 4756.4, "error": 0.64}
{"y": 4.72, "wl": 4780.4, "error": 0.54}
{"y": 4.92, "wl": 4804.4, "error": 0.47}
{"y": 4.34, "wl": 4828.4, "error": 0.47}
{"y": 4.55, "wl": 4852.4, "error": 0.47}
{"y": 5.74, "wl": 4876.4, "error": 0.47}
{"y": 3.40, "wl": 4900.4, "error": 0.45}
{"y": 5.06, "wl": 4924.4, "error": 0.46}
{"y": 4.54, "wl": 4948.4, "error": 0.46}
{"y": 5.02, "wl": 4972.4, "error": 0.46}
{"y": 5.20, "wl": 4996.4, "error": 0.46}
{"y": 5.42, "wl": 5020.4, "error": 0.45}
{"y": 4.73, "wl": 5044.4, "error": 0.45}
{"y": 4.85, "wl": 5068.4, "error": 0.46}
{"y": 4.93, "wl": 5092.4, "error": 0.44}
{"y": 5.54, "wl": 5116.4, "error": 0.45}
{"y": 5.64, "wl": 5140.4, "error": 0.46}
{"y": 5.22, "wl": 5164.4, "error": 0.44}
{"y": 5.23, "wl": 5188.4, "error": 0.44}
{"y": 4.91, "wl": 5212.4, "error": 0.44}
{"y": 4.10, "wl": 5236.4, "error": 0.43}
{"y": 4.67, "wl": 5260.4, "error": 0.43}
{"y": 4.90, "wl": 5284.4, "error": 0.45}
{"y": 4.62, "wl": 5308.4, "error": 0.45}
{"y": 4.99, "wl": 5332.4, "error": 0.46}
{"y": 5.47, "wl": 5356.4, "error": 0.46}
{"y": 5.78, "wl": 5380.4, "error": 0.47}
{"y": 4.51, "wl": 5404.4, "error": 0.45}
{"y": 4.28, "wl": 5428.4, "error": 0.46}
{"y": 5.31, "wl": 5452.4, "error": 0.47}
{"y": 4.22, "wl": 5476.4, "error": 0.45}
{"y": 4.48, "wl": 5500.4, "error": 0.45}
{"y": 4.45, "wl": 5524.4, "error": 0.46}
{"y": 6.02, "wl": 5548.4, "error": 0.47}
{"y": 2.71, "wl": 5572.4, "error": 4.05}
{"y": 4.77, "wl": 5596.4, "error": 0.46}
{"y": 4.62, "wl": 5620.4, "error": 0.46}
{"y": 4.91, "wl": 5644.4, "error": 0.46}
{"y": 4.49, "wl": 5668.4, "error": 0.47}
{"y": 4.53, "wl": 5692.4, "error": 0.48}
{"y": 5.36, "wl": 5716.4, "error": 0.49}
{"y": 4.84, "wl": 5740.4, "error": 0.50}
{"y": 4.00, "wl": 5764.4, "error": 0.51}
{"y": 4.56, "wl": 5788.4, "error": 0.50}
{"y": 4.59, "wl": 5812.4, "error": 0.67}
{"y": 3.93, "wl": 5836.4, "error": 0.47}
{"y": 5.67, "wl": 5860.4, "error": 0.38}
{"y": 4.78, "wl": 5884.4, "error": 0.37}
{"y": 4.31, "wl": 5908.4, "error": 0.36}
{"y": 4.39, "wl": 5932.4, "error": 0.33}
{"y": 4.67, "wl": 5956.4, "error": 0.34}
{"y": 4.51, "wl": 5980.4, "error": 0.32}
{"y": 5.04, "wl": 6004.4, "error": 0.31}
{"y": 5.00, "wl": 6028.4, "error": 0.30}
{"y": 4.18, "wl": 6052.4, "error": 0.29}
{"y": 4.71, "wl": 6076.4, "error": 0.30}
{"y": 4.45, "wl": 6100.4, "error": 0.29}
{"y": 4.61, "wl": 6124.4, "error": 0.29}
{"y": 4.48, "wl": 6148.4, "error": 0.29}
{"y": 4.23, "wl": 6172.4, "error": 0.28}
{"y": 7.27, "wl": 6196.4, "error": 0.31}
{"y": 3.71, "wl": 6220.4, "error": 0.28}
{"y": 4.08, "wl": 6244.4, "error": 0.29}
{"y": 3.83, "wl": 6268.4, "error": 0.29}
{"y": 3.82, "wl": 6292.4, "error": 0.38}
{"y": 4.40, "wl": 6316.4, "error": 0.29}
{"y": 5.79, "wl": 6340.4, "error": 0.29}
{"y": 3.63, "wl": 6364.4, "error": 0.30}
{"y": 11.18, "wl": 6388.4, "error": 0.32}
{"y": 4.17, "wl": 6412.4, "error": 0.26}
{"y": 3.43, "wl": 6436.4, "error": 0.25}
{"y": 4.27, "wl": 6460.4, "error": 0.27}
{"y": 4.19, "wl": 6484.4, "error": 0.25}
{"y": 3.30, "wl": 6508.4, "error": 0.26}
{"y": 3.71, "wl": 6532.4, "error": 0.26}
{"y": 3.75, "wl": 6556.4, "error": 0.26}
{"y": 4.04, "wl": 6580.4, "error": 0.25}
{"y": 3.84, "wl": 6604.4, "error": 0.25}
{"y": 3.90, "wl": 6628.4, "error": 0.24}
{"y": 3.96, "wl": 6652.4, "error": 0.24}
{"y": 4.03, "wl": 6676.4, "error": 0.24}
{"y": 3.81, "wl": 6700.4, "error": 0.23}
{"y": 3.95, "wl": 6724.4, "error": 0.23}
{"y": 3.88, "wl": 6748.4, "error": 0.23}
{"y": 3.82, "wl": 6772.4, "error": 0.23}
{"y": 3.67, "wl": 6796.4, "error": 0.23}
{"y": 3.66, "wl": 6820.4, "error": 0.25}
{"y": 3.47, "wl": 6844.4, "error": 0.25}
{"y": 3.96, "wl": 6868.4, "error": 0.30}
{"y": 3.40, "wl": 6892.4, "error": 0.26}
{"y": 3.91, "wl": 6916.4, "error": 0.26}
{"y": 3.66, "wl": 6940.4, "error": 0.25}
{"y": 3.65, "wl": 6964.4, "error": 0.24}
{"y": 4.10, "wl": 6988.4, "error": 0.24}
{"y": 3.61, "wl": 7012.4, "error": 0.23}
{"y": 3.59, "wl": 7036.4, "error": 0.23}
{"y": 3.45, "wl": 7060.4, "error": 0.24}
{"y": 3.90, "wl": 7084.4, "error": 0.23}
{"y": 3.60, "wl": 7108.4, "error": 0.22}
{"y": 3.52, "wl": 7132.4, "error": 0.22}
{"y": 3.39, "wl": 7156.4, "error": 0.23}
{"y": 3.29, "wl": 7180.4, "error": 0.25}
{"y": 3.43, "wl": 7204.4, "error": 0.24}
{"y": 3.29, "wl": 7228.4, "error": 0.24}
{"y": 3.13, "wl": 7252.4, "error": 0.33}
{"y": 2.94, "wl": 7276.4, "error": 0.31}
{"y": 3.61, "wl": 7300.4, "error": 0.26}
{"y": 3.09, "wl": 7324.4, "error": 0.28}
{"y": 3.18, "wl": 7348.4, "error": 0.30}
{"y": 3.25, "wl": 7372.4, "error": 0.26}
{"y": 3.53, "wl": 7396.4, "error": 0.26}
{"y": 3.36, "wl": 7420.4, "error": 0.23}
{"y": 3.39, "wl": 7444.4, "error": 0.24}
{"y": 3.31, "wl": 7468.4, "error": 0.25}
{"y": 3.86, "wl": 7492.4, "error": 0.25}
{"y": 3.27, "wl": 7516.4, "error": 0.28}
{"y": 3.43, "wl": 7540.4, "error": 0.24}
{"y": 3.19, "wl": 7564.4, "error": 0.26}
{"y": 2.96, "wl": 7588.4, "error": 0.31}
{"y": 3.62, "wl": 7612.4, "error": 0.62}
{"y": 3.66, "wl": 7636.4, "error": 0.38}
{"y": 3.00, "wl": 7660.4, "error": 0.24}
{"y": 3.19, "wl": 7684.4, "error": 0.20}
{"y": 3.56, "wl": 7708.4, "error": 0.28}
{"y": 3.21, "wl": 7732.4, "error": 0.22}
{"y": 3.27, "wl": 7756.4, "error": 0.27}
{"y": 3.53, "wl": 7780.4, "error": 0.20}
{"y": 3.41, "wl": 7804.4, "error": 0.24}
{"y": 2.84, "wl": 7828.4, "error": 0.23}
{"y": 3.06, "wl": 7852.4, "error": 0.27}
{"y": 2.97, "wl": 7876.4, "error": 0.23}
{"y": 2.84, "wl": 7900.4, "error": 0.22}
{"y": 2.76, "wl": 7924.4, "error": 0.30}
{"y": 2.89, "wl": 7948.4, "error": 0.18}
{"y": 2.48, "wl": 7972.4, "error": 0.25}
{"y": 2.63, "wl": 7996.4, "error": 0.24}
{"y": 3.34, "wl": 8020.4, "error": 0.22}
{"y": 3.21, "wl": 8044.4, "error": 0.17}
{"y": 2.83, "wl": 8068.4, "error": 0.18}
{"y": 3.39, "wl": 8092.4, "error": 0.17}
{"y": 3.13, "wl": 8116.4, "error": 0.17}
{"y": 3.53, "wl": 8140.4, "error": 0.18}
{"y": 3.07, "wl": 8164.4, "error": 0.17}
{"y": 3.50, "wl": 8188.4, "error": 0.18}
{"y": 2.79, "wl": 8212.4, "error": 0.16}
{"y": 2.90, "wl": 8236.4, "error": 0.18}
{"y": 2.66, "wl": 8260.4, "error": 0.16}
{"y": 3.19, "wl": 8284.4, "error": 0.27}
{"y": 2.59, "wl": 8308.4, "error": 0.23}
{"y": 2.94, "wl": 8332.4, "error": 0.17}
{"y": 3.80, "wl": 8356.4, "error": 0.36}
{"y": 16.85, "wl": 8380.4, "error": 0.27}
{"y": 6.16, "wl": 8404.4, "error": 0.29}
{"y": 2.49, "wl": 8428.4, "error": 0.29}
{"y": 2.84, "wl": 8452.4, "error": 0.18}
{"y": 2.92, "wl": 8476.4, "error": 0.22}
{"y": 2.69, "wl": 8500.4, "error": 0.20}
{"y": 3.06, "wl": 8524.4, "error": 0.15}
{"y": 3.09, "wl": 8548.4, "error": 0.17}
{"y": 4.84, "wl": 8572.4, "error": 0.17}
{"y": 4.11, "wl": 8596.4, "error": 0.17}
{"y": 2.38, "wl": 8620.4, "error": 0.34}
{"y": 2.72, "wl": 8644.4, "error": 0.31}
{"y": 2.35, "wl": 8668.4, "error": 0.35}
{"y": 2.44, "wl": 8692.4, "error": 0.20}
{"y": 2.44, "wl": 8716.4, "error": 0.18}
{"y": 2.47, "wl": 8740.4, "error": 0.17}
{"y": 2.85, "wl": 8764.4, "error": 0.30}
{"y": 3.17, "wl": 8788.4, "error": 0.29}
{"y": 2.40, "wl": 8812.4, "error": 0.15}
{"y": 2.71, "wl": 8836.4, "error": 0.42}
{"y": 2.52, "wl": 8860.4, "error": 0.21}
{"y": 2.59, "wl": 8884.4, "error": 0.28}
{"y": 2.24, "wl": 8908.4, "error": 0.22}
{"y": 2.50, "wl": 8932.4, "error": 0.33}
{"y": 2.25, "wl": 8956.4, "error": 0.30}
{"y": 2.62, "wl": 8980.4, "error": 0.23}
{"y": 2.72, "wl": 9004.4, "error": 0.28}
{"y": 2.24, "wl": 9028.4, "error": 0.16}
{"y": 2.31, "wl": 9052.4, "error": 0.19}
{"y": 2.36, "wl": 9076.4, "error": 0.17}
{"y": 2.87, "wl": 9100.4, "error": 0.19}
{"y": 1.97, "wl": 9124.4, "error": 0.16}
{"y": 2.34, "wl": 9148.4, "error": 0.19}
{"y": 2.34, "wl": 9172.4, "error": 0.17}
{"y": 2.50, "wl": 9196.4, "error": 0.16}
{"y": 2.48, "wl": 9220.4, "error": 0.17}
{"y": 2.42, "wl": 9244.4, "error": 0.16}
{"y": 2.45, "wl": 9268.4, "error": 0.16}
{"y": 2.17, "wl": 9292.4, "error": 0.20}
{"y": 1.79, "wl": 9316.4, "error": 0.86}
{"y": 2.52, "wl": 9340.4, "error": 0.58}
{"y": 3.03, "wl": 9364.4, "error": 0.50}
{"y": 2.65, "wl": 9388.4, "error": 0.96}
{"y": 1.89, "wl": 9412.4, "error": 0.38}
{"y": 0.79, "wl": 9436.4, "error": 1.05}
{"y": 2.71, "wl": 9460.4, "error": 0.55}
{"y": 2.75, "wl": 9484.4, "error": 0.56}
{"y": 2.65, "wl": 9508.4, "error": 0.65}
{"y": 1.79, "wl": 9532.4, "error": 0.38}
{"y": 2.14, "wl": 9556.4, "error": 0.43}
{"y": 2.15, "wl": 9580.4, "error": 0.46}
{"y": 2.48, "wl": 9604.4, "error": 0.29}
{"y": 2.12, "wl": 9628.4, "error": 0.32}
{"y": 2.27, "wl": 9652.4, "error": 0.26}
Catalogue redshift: 0.276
